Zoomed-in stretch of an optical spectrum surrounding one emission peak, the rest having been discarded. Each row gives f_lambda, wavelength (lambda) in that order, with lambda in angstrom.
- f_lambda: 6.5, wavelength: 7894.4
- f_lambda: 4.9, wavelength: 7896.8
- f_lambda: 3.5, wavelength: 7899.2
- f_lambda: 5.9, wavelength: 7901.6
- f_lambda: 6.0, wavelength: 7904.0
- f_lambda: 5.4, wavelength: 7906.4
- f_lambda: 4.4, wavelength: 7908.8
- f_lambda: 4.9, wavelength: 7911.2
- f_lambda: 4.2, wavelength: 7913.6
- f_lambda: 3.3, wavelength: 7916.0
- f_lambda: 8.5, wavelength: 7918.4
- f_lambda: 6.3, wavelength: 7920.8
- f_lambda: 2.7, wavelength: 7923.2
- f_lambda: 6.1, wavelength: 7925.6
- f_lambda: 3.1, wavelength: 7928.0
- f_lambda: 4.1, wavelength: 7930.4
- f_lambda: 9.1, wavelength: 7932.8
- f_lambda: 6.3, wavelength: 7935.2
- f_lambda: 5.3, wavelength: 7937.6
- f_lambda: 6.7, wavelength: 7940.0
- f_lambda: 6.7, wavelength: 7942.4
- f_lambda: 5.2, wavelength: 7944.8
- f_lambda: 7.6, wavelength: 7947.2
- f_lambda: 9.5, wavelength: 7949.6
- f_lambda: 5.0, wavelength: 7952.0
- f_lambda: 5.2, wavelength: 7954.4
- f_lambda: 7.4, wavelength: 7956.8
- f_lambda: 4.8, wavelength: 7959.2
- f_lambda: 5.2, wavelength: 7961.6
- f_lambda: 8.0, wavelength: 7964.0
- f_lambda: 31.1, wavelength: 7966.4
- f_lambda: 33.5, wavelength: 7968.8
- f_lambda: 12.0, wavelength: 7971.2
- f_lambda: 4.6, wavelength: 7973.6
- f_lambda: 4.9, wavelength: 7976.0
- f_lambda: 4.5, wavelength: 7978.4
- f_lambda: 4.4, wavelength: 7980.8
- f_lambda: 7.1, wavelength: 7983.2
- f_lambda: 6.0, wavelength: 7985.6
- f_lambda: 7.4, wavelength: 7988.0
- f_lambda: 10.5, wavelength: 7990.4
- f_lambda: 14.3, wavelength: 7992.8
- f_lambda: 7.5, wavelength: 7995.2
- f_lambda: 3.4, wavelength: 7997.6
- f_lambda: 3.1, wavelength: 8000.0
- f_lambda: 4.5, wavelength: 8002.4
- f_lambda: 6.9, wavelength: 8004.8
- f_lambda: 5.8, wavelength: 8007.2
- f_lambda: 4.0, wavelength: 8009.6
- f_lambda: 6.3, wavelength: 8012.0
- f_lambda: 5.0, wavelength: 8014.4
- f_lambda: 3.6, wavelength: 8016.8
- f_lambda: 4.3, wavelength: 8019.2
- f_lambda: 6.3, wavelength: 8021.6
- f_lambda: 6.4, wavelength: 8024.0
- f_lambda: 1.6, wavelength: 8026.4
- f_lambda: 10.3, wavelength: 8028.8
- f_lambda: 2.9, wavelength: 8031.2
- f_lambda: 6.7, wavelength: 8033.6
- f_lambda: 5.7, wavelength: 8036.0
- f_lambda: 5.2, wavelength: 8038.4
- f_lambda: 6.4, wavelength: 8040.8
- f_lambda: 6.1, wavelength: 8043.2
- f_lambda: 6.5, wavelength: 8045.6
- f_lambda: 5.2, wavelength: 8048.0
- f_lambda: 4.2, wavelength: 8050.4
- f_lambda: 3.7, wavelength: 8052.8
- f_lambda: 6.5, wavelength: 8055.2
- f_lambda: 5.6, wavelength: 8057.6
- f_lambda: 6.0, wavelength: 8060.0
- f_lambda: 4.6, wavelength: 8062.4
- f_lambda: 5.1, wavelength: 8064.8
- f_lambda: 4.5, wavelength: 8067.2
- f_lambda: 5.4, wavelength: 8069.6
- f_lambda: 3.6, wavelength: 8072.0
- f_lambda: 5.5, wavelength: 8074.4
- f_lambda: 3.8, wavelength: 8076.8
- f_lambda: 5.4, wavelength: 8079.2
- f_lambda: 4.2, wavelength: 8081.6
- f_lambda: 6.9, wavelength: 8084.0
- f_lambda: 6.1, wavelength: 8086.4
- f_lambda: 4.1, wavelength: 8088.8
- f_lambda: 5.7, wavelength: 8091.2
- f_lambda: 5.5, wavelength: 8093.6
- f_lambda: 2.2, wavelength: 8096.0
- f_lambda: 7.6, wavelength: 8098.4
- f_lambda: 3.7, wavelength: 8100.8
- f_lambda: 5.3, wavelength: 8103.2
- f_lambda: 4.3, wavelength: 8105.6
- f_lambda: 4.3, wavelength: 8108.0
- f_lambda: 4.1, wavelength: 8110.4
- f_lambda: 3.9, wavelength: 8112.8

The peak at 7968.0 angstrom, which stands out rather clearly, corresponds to H-alpha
